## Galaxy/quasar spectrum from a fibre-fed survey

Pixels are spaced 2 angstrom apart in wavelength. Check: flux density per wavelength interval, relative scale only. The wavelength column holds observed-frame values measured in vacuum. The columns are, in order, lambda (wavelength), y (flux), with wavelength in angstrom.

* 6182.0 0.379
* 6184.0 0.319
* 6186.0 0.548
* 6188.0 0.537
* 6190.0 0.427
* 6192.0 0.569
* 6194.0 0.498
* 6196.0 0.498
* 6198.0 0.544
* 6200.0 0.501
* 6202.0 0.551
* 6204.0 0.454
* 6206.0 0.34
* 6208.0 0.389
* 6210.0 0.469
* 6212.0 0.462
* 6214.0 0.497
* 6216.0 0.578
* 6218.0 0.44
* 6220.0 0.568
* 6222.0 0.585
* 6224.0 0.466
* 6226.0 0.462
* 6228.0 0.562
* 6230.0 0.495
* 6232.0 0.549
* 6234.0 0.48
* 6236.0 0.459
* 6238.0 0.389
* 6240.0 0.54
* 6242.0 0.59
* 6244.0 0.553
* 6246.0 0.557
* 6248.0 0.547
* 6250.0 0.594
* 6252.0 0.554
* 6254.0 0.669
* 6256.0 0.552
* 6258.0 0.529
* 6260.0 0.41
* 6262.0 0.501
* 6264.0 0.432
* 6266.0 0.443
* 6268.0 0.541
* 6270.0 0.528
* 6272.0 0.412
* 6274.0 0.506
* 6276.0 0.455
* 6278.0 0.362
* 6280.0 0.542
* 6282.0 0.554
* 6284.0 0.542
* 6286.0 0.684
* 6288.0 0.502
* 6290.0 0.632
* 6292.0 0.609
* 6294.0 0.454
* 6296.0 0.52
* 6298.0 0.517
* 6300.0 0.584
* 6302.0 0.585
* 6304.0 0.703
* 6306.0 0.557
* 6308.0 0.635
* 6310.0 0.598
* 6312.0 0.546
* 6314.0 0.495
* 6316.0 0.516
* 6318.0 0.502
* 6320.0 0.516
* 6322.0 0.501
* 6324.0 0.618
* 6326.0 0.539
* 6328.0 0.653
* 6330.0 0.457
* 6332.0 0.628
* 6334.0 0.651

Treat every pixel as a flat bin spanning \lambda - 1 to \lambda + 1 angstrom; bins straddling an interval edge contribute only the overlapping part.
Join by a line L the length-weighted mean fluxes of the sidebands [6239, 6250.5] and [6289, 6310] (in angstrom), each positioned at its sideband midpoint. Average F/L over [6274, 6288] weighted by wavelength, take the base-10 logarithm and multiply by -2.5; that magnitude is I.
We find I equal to 0.11 mag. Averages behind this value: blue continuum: 0.562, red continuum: 0.58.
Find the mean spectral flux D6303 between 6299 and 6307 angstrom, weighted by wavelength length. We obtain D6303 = 0.607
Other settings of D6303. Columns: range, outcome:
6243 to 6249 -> 0.552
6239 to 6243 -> 0.565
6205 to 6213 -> 0.415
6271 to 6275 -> 0.459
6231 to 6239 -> 0.469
